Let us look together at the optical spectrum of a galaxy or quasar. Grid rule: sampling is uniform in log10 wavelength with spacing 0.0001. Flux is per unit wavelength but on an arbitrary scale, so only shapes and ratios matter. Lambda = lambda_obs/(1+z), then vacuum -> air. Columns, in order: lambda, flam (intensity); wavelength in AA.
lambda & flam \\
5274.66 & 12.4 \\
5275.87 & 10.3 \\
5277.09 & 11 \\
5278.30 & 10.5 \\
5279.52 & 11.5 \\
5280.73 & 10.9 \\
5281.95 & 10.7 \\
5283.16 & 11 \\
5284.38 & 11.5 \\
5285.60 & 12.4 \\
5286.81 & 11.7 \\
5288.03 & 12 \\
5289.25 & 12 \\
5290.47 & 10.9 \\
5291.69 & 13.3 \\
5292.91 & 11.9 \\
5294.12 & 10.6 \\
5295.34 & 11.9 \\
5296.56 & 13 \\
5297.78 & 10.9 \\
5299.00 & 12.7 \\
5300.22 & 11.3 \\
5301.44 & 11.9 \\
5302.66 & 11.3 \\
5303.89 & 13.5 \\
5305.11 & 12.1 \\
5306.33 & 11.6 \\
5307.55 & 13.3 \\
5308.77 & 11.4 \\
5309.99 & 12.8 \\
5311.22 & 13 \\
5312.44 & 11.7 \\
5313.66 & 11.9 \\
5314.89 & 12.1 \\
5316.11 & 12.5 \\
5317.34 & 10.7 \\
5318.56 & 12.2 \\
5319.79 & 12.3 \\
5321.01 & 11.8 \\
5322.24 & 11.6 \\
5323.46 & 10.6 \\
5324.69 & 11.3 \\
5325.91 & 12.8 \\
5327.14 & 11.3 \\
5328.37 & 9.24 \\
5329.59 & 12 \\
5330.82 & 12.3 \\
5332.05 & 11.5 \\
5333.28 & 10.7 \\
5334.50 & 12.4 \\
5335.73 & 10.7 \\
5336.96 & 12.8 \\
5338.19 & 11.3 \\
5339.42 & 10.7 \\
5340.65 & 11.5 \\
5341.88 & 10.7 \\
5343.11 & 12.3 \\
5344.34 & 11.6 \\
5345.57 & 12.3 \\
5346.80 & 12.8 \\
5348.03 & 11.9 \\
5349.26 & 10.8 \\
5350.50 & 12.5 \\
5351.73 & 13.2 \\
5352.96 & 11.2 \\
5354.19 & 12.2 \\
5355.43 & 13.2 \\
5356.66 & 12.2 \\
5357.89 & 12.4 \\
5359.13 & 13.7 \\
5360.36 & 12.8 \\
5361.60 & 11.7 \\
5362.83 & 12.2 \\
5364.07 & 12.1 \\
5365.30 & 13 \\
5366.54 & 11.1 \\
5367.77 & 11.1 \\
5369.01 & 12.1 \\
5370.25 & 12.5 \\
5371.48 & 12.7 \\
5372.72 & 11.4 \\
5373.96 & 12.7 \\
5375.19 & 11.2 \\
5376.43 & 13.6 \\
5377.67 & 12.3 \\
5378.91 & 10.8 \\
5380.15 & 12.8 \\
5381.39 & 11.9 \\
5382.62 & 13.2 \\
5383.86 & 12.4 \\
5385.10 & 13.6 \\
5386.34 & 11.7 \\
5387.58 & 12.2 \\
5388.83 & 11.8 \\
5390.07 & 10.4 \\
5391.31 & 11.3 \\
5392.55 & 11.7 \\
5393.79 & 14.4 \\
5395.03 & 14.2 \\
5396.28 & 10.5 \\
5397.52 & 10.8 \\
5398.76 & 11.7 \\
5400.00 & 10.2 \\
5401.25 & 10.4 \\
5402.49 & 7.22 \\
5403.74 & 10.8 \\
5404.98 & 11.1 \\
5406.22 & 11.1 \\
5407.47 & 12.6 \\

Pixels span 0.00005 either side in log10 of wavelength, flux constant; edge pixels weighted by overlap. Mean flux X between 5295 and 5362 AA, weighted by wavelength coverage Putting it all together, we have 11.9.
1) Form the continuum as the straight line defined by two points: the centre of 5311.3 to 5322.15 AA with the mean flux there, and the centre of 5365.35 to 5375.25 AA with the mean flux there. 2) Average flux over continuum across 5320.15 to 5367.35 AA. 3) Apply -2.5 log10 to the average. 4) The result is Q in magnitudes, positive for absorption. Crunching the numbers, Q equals 0.01 mag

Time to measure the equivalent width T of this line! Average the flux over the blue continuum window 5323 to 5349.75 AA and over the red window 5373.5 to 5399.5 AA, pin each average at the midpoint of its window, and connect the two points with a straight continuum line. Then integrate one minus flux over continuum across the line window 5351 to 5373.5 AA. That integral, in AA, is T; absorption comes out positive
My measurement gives -0.8 AA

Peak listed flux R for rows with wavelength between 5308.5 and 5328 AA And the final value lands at 13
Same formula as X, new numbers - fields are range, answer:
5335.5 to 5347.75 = 11.7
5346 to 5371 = 12.2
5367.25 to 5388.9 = 12.2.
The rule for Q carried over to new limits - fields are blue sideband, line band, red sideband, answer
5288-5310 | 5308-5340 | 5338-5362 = 0.032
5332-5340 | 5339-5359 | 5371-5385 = -0.028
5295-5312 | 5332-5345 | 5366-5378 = 0.060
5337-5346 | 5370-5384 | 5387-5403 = -0.082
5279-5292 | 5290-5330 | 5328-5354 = -0.022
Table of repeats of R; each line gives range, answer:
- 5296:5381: 13.7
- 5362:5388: 13.6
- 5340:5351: 12.8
